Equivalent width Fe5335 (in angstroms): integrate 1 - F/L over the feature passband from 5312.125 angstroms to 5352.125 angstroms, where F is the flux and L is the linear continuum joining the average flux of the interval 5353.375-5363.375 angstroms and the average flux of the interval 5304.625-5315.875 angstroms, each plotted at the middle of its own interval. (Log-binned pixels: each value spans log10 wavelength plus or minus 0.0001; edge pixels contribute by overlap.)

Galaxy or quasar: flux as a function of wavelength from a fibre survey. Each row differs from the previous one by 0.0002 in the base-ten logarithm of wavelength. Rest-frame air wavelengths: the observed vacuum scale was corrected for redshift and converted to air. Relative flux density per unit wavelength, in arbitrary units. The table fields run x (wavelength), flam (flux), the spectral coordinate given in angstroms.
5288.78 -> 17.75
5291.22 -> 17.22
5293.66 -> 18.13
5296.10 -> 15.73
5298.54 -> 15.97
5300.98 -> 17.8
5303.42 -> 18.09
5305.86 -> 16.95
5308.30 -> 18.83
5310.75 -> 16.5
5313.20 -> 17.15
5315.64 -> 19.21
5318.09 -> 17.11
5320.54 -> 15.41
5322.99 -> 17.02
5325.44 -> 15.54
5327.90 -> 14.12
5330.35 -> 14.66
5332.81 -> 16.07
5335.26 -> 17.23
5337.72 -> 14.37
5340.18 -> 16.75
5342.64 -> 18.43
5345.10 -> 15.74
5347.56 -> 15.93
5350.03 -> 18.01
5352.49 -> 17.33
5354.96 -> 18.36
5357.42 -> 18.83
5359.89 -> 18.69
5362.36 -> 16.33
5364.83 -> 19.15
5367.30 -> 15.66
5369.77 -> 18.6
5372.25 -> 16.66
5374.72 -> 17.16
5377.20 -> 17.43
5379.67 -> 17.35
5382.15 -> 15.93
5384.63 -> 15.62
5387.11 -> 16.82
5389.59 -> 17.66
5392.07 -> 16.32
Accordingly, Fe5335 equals 3.1 angstroms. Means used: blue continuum 17.6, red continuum 18.1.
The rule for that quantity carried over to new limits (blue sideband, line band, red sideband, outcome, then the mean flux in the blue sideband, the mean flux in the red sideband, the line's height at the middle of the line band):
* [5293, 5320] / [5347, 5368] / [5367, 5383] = -0.67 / 17.3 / 17.1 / 17.1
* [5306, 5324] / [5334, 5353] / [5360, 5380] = 0.70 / 17.3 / 17.4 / 17.3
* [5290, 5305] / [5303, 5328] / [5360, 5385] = 0.22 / 17.2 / 17.1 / 17.1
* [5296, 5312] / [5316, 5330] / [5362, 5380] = 1.04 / 17.2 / 17.3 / 17.3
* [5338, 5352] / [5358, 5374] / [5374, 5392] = -0.71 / 16.8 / 16.8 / 16.8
